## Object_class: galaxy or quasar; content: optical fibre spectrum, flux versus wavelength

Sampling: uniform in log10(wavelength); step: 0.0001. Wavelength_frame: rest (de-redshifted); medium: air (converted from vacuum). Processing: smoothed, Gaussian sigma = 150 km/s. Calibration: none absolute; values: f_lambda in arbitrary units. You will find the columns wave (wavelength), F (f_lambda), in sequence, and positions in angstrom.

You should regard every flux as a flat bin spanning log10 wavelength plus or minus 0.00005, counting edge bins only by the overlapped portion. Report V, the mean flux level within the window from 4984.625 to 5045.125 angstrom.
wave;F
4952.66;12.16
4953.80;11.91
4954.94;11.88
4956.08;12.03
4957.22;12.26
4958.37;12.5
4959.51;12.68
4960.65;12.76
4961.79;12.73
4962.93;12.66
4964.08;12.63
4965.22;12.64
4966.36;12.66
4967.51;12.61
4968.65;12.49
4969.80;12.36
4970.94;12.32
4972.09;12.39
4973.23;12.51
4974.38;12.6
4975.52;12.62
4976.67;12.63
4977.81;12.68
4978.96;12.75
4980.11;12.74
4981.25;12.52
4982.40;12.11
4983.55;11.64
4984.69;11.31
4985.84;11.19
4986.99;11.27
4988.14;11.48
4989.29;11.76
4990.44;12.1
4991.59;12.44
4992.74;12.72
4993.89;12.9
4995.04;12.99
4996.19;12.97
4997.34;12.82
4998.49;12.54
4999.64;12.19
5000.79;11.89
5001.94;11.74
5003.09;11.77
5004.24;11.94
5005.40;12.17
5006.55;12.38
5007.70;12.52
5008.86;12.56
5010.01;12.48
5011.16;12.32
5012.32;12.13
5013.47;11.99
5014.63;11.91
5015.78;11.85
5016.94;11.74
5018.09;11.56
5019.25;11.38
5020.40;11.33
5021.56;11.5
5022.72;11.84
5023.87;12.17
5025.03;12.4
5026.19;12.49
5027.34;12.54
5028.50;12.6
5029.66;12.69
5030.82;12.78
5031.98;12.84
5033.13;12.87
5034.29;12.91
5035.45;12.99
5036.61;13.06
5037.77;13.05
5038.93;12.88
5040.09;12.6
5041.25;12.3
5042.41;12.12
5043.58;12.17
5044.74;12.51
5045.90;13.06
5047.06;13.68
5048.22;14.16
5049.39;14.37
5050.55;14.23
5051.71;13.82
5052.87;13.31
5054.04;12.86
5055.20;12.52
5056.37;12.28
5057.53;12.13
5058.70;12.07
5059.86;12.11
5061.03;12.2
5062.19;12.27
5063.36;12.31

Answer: 12.3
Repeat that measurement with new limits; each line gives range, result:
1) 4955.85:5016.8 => 12.3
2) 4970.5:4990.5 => 12.1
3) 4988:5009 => 12.3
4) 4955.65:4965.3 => 12.5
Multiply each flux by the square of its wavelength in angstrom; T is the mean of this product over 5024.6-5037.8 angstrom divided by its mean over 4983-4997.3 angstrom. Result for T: 1.07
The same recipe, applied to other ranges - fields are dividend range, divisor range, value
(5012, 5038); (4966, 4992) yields 1.02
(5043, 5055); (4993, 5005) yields 1.10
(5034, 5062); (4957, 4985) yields 1.06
